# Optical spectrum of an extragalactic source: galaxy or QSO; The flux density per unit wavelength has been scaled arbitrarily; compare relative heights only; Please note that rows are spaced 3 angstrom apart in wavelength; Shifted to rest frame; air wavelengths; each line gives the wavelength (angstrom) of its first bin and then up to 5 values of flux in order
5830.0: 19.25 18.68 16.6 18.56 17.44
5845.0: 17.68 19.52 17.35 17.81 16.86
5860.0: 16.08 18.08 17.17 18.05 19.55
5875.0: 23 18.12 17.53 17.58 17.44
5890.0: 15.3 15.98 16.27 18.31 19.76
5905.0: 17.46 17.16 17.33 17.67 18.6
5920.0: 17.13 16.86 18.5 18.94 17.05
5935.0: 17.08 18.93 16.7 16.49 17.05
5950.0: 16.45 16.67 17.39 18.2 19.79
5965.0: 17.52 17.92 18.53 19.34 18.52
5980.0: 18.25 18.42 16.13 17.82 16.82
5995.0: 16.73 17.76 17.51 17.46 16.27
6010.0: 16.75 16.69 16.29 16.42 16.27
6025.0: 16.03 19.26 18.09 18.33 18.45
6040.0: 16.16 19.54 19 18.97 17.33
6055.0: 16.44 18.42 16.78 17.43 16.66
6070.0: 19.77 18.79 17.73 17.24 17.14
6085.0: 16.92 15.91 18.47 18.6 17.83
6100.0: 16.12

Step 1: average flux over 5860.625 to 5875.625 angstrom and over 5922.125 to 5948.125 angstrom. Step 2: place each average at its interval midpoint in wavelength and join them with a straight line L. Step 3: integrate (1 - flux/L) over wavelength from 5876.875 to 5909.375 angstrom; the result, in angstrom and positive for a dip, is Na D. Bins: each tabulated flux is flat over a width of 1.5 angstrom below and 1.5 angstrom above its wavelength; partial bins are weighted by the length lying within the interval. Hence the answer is 1.7 angstrom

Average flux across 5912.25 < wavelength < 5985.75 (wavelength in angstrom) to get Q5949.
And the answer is 17.8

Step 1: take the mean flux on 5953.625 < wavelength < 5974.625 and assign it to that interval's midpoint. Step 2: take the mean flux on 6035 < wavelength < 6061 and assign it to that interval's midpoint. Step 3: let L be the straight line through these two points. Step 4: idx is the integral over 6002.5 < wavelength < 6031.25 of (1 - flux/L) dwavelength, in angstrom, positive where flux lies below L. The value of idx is 1.9 angstrom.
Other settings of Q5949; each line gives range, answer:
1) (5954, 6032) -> 17.5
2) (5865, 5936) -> 17.8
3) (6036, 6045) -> 18.1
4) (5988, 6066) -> 17.4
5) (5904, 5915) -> 17.4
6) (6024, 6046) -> 18.1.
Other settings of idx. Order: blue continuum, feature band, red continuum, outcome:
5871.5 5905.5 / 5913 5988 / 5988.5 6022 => -1.53 angstrom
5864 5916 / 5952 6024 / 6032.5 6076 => 1.89 angstrom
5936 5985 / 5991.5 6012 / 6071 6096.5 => 0.86 angstrom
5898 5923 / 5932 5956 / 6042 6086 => 1.05 angstrom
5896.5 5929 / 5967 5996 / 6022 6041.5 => -0.23 angstrom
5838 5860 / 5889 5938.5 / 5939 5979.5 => 0.60 angstrom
